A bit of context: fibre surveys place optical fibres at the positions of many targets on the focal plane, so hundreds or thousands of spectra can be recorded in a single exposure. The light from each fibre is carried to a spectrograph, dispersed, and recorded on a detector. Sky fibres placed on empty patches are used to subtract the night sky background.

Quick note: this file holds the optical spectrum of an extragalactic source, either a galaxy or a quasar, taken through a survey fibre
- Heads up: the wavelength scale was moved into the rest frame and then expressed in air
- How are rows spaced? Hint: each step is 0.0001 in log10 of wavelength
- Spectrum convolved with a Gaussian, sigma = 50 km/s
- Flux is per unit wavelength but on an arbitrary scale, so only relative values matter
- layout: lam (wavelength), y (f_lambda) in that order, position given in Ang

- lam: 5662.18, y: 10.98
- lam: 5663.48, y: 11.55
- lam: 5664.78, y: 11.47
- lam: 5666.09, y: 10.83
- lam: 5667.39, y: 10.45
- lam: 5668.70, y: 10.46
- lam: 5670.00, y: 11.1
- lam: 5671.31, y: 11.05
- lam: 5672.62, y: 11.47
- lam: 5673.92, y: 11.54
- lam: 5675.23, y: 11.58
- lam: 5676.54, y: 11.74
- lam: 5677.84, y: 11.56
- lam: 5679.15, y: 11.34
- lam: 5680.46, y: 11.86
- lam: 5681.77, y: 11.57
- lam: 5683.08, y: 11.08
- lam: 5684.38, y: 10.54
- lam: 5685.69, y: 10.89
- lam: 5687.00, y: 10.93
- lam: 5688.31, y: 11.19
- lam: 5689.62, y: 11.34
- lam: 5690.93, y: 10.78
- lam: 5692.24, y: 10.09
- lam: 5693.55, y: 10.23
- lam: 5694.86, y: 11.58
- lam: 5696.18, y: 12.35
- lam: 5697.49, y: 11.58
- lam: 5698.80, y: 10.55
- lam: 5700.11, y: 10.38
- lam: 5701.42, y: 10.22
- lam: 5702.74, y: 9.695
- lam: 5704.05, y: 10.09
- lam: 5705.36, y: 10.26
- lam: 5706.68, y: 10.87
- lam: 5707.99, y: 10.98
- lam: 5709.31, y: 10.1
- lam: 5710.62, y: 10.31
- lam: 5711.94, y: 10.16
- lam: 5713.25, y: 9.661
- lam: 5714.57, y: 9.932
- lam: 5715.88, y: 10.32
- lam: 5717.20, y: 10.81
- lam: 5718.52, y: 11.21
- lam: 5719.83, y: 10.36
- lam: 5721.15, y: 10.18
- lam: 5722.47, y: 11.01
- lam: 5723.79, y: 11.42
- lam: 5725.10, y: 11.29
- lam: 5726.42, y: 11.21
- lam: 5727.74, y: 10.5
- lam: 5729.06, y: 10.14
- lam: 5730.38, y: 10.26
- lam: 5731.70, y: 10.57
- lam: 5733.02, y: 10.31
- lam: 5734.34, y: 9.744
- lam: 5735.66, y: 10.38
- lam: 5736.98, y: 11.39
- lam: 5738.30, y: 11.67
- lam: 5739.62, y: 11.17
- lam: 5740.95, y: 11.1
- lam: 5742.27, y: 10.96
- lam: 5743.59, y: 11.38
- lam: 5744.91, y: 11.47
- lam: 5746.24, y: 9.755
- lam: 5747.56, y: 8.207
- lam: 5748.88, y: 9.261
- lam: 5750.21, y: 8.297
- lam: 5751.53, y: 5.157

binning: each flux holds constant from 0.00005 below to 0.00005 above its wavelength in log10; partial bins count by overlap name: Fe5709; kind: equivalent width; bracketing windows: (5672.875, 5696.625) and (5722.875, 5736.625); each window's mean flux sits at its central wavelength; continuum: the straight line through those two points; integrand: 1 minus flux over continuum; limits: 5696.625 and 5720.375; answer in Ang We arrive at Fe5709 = 1.0 Ang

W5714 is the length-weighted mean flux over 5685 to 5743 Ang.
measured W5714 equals 10.7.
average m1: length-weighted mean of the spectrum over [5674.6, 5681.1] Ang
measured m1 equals 11.6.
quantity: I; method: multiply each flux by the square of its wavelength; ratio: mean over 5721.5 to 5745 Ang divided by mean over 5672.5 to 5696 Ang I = 1.0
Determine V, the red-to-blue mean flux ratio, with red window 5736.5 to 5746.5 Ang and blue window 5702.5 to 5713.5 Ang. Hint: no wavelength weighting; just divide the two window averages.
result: 1.08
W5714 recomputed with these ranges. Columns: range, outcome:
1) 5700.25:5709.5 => 10.3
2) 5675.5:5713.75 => 10.8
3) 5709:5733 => 10.5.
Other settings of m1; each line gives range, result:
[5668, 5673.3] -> 11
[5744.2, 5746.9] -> 10.6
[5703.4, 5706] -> 10.2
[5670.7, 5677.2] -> 11.5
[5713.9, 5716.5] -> 10.1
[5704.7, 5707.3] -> 10.5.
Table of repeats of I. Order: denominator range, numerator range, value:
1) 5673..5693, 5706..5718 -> 0.93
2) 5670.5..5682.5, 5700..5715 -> 0.90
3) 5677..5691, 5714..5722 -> 0.95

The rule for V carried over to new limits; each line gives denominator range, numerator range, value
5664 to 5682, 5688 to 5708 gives 0.95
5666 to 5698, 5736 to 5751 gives 0.93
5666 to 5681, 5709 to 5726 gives 0.94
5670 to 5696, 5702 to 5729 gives 0.94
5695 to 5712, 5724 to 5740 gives 1.01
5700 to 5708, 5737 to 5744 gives 1.09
